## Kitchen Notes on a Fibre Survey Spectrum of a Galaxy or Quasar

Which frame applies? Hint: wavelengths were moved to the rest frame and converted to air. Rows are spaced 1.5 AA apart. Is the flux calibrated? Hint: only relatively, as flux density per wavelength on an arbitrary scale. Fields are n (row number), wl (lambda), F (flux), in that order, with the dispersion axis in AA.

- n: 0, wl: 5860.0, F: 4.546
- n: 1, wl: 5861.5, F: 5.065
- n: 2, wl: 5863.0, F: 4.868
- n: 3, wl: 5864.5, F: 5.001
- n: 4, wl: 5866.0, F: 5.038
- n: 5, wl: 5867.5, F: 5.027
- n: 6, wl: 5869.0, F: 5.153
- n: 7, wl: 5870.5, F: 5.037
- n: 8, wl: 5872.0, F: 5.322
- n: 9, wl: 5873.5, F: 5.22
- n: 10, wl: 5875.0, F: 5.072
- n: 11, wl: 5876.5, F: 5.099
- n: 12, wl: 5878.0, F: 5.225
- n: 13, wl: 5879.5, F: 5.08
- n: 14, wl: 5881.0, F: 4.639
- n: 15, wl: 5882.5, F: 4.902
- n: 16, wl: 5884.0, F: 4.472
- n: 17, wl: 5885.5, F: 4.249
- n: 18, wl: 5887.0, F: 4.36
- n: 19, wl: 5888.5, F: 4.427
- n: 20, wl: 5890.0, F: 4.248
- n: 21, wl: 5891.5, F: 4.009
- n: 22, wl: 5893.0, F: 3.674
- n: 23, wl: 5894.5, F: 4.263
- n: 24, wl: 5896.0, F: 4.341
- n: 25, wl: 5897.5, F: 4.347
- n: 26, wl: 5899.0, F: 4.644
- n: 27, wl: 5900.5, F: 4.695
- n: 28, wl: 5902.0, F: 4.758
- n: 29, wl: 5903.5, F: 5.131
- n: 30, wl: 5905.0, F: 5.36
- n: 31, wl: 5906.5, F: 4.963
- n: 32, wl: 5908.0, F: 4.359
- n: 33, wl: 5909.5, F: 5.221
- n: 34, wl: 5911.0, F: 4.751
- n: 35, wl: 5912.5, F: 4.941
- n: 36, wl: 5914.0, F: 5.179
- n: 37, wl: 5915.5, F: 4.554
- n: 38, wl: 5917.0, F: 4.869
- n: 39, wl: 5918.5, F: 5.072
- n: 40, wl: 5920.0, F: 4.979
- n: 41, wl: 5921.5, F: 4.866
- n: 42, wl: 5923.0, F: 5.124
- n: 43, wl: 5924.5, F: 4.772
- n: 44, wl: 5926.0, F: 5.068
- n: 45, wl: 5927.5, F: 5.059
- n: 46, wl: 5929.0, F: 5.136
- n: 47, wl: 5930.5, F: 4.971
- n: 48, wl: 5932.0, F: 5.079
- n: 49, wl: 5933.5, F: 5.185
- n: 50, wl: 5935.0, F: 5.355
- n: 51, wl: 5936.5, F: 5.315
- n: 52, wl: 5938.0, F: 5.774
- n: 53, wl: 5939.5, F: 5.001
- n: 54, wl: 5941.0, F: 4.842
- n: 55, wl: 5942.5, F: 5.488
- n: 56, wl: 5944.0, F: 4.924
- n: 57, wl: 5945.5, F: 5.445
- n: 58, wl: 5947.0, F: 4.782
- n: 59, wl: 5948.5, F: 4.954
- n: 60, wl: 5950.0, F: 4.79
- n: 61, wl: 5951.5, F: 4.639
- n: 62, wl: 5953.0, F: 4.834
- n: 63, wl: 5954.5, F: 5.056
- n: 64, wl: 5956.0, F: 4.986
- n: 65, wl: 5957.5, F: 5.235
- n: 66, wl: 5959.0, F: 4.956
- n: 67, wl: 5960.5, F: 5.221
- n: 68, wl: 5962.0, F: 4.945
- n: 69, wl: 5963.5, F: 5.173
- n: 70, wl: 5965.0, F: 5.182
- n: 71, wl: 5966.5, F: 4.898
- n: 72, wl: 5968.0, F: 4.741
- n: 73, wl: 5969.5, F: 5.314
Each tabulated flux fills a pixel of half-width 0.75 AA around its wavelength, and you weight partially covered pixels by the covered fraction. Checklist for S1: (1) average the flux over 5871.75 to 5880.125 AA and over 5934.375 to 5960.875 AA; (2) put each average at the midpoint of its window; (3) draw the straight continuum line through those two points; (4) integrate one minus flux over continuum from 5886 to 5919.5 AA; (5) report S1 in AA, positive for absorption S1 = 3.2 AA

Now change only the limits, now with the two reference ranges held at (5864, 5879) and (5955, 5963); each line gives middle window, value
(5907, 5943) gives 0.4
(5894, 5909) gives 1.2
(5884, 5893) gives 1.6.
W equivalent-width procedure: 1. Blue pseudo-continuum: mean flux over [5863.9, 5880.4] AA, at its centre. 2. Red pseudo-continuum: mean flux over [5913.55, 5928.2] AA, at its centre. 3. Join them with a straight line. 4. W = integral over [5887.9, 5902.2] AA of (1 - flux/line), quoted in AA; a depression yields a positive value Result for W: 2.0 AA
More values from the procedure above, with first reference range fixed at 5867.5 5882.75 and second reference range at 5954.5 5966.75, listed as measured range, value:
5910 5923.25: 0.4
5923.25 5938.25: -0.2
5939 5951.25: 0.2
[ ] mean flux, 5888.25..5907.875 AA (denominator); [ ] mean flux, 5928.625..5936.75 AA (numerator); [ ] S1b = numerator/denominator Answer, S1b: 1.1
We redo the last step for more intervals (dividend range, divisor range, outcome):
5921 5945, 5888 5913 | 1.12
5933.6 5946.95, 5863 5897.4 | 1.11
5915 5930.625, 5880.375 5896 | 1.15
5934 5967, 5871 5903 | 1.10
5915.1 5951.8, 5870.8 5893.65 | 1.08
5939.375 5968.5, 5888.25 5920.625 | 1.07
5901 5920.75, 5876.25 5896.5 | 1.10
